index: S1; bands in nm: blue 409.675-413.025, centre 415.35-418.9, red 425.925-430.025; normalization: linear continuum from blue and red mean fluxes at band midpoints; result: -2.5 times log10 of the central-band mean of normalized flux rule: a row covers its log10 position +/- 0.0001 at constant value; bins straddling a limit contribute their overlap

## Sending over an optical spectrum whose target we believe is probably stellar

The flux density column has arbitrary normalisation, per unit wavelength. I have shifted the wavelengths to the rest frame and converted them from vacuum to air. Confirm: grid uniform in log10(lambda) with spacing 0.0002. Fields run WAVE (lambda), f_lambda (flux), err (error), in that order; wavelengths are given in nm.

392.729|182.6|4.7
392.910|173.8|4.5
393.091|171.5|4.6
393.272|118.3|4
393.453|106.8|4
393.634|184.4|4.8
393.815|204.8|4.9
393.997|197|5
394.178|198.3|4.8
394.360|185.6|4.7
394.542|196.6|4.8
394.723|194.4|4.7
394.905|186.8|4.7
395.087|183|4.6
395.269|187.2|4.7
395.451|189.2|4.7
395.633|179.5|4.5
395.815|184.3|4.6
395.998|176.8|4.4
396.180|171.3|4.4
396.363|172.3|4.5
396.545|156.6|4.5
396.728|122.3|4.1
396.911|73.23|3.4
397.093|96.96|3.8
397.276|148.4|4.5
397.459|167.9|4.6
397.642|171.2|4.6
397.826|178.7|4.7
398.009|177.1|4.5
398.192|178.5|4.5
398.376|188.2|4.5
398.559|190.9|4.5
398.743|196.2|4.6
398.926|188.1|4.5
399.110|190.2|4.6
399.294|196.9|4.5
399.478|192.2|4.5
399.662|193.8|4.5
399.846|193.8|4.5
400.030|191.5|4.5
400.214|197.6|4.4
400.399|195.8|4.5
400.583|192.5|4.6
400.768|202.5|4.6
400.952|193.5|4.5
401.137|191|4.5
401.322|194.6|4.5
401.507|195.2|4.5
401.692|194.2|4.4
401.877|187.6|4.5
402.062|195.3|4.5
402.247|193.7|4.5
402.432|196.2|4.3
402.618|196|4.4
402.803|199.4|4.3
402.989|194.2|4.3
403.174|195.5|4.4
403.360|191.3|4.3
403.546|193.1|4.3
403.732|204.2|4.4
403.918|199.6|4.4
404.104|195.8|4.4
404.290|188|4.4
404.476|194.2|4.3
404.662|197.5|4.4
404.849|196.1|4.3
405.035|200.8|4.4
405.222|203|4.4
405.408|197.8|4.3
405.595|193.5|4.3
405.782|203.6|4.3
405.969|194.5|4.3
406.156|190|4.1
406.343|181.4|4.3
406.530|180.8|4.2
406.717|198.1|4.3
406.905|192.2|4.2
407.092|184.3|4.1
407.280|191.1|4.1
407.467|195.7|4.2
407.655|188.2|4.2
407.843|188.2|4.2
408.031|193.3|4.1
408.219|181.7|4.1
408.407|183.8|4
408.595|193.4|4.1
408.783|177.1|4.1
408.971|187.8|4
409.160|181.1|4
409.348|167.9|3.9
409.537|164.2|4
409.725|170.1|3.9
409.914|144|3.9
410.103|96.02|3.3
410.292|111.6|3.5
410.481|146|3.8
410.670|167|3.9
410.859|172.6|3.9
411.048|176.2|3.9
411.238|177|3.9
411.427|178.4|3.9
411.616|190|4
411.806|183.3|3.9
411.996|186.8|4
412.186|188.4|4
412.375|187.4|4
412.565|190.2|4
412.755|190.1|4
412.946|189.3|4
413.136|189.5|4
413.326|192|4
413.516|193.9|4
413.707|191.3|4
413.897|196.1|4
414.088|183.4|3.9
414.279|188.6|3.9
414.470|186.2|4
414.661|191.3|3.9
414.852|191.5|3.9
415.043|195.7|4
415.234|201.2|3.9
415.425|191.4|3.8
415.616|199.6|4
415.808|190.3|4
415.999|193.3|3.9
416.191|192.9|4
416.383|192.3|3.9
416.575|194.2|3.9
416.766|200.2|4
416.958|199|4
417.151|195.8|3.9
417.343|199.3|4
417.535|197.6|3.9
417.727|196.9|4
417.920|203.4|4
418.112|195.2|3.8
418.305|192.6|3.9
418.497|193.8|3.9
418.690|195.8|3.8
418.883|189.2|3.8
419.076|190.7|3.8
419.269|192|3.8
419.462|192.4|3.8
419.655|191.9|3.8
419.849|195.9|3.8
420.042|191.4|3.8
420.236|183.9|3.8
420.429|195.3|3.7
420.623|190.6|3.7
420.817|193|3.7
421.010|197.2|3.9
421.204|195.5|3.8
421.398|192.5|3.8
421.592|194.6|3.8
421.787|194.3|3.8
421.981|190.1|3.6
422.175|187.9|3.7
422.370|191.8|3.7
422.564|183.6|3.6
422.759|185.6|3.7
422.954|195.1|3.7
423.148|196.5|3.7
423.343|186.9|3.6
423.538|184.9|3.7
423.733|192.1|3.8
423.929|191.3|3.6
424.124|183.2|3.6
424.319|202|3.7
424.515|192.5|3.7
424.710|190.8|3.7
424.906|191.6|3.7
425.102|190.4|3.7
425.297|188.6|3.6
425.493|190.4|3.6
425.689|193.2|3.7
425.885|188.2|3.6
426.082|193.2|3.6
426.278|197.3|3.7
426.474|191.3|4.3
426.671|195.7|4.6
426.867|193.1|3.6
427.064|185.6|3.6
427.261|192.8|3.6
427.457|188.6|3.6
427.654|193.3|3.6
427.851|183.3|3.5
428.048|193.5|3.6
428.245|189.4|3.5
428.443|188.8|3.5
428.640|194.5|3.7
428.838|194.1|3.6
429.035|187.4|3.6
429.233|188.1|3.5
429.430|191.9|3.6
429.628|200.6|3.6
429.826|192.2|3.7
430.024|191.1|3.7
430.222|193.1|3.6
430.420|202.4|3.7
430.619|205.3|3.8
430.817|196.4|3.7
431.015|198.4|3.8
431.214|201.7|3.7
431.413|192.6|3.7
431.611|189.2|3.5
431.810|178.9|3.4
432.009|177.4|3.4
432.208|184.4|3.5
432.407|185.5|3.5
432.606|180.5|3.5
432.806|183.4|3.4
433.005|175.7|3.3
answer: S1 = -0.109 mag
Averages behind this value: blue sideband 169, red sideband 192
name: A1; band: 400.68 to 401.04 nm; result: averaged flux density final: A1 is 198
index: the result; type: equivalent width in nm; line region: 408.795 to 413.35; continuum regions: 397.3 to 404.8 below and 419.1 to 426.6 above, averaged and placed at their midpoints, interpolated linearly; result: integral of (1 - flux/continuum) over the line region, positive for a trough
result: 0.470 nm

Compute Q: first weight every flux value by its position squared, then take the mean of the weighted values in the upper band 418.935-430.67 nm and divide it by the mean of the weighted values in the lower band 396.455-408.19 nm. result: 1.1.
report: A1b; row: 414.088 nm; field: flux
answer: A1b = 183.4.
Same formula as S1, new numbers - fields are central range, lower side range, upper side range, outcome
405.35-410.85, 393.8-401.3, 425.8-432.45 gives 0.04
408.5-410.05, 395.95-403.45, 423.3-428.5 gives 0.08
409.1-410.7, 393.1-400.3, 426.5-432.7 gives 0.22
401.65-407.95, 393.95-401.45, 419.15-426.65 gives -0.06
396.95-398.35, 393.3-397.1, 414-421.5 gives 0.09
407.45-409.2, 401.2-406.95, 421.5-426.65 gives 0.04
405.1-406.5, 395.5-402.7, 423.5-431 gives -0.07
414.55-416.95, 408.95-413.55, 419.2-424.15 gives -0.08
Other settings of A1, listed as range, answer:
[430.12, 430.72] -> 200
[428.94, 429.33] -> 188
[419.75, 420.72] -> 191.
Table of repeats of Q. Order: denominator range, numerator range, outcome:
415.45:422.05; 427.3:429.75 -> 1.03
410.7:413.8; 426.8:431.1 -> 1.12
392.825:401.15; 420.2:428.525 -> 1.24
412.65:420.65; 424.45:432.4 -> 1.05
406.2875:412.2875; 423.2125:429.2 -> 1.18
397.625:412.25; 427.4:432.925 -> 1.16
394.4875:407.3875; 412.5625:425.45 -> 1.13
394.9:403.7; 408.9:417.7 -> 1.08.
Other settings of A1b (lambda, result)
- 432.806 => 183.4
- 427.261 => 192.8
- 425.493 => 190.4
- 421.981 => 190.1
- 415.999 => 193.3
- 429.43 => 191.9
